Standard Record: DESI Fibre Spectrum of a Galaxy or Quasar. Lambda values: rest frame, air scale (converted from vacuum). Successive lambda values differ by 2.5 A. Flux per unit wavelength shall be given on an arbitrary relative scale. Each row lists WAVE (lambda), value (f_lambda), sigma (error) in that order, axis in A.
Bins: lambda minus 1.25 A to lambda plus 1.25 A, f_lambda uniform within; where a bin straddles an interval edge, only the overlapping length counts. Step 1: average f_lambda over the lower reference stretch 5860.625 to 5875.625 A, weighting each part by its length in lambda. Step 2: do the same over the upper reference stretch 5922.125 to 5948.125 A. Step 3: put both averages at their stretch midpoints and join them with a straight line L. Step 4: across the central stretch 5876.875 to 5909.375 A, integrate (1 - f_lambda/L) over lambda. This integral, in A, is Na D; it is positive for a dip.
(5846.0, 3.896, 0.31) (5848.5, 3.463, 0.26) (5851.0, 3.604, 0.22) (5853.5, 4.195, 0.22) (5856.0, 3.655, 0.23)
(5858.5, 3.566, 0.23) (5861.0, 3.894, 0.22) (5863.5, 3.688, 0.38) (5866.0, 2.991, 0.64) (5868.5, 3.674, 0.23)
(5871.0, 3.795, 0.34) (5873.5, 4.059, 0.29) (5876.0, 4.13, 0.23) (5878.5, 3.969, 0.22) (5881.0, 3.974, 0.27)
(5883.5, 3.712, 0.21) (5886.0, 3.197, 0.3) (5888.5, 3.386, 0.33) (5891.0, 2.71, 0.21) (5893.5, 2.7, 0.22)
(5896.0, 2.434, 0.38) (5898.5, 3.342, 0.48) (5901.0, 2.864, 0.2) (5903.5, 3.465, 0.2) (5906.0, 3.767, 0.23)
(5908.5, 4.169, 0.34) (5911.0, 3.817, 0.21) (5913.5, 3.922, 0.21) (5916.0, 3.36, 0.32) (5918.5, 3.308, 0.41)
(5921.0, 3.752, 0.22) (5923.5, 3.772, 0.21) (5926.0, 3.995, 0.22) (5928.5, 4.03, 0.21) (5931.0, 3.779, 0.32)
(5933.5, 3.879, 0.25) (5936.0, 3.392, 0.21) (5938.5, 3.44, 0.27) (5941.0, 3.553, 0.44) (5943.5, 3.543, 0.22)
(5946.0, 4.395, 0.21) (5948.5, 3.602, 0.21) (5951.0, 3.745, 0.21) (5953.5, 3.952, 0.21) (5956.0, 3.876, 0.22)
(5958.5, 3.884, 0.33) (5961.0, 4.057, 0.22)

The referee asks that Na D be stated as 3.2 A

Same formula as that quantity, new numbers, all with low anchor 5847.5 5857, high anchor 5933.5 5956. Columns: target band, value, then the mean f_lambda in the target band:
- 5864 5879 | -0.08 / 3.76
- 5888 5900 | 2.72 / 2.88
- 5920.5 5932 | -0.46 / 3.87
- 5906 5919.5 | 0.00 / 3.73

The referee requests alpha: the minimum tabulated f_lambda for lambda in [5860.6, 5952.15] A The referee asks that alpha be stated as 2.434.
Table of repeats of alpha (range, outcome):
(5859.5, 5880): 2.991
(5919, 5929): 3.752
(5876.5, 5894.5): 2.7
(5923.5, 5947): 3.392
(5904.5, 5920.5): 3.308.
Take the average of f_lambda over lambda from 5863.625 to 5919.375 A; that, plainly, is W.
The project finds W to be 3.49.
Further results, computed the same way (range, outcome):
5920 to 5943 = 3.73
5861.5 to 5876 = 3.7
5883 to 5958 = 3.56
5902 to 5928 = 3.73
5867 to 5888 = 3.79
